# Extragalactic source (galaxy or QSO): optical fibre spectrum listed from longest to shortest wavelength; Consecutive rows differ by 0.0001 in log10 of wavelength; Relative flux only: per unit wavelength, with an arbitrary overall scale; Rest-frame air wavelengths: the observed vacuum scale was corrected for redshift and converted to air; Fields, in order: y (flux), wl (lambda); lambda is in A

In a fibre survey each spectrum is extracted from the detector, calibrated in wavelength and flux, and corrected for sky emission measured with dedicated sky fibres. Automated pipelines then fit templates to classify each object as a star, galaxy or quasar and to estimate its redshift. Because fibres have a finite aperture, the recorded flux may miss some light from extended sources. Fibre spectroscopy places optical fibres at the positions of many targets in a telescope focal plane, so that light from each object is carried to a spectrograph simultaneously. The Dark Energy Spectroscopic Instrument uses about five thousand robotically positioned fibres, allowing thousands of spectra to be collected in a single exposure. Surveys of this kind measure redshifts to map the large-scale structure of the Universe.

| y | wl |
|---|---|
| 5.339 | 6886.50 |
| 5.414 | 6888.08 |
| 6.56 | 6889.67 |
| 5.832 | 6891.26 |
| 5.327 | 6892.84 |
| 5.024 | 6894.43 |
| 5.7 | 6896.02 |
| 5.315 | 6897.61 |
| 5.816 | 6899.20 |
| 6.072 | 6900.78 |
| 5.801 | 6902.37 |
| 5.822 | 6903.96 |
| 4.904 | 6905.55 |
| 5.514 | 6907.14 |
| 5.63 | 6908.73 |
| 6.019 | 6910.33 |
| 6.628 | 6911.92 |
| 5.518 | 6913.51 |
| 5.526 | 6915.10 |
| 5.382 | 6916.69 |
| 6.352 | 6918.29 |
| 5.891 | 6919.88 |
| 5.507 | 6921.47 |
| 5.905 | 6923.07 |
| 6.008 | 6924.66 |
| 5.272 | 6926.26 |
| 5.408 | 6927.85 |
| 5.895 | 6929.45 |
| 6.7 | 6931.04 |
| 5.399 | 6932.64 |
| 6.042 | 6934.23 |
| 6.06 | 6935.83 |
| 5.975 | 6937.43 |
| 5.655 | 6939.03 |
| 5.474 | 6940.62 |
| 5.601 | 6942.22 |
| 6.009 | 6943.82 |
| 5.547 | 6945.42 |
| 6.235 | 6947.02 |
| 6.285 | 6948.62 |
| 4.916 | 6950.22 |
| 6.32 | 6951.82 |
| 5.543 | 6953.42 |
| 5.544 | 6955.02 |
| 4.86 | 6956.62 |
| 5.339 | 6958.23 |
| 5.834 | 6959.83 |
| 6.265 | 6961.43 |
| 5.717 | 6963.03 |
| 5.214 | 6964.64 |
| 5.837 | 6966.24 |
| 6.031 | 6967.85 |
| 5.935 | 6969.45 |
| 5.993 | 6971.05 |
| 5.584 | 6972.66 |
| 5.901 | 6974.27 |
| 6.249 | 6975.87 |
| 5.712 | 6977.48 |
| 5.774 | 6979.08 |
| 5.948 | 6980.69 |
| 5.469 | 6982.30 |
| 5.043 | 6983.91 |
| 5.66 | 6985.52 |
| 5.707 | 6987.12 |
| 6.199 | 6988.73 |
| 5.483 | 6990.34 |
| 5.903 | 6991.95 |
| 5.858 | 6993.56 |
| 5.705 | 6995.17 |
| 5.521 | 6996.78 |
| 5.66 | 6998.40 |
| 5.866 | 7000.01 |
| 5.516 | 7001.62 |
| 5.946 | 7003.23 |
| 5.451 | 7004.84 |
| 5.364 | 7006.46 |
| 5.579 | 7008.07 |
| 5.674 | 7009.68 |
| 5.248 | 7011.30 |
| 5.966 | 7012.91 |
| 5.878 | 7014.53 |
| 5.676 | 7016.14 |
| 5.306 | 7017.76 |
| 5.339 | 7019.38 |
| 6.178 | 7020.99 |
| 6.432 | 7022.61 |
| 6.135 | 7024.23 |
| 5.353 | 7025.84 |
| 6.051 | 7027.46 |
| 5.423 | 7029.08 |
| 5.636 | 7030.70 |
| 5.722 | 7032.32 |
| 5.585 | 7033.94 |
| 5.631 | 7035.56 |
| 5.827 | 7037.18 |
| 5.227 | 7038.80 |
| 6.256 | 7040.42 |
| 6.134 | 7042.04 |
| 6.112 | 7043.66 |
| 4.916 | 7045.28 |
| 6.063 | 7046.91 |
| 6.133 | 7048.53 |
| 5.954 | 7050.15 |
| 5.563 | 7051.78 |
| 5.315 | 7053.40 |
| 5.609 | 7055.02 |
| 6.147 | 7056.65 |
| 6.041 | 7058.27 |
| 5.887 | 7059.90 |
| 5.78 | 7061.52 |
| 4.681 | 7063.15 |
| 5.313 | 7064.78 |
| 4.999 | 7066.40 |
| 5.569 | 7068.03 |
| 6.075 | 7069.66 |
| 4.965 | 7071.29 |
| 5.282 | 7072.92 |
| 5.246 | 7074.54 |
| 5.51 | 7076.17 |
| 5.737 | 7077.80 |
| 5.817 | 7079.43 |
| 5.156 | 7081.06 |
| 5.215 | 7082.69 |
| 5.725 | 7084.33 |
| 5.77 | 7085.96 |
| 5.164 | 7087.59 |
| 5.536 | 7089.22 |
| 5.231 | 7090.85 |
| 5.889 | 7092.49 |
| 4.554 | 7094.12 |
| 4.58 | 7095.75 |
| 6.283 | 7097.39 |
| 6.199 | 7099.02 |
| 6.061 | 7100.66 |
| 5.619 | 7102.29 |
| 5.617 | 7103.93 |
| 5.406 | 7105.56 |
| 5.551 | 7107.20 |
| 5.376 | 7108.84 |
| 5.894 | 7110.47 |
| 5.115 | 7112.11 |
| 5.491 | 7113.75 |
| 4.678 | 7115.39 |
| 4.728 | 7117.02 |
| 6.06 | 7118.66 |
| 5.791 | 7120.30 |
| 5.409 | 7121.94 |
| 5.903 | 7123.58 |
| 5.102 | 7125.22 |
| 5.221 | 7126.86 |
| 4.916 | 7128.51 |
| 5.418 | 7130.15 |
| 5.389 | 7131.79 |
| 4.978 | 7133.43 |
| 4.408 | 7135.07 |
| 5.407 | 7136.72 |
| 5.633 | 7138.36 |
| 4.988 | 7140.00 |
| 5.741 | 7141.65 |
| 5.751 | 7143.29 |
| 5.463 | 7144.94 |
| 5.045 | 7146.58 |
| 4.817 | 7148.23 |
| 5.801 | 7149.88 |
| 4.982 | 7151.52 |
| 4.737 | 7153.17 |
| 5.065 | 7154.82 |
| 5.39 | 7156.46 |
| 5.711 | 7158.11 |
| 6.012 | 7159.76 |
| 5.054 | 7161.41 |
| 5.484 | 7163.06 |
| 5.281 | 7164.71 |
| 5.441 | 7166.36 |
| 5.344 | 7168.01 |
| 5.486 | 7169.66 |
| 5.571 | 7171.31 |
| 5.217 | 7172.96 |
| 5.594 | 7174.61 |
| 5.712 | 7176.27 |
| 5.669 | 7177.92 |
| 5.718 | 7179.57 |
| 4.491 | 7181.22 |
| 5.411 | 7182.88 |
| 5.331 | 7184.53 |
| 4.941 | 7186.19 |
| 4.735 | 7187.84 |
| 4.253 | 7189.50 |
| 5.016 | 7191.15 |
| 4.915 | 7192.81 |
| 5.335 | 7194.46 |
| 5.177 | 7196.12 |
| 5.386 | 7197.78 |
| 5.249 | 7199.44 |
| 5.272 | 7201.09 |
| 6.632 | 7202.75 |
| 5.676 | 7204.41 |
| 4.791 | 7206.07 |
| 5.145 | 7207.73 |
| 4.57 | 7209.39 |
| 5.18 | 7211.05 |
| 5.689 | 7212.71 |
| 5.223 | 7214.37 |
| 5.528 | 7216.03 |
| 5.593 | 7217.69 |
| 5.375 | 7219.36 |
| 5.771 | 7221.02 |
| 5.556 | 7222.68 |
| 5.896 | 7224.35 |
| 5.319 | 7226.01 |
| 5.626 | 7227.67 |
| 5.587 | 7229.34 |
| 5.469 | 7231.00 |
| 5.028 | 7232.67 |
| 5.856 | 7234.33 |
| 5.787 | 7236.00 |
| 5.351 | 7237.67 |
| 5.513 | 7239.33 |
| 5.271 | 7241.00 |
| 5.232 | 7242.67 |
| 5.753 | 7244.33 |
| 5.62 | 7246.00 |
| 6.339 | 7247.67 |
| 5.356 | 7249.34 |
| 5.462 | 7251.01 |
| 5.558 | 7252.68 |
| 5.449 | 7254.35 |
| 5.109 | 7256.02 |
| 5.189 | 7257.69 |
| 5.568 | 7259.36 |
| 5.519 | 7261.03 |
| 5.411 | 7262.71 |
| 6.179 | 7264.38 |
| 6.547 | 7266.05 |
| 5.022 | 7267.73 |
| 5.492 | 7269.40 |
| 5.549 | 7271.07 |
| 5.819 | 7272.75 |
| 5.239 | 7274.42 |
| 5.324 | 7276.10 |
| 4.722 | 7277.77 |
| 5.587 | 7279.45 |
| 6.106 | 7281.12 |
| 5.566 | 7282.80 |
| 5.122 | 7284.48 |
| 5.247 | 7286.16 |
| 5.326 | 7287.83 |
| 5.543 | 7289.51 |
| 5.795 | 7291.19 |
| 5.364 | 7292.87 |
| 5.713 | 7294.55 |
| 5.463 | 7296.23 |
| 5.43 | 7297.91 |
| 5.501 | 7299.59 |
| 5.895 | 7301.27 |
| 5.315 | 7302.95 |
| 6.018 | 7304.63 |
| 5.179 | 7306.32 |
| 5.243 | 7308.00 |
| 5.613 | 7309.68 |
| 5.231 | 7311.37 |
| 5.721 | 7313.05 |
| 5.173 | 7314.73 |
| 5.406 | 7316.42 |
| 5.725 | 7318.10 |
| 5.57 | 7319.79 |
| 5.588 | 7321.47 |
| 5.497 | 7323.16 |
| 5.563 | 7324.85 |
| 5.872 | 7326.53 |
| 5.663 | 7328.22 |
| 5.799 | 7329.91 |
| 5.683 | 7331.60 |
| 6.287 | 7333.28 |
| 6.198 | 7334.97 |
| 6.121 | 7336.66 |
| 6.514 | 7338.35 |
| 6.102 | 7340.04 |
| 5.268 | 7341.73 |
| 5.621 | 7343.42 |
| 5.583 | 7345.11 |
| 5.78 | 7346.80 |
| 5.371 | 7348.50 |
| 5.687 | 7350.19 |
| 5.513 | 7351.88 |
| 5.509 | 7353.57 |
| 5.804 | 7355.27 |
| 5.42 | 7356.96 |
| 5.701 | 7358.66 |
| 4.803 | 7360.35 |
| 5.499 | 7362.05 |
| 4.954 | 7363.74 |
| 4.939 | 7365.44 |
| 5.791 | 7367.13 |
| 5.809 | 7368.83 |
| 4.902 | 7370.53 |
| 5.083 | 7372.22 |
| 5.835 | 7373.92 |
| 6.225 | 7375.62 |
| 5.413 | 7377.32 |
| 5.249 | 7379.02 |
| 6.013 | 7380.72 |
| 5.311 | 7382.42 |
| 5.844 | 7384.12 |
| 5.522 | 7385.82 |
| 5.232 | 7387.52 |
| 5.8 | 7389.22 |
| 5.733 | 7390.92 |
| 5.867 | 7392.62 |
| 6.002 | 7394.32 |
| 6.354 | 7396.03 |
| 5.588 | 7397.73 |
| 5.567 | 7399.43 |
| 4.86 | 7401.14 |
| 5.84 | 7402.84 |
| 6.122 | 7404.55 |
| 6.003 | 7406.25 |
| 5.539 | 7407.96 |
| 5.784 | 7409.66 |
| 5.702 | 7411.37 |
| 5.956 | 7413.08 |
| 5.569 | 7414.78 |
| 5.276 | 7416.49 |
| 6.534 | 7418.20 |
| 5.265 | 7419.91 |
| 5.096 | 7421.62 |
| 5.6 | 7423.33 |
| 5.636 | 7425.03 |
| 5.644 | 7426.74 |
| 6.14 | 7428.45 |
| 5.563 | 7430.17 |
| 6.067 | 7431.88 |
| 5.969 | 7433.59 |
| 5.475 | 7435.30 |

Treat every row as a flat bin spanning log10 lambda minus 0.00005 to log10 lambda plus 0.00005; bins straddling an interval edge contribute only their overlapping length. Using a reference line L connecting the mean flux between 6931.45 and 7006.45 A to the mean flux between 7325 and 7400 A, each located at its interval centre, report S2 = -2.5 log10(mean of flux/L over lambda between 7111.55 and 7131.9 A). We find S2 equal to 0.07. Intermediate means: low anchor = 5.74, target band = 5.32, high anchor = 5.66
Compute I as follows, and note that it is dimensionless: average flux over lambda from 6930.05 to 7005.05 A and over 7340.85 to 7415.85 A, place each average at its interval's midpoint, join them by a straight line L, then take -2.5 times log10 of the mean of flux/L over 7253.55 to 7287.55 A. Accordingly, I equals 0.03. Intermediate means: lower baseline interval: 5.76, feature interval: 5.49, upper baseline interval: 5.59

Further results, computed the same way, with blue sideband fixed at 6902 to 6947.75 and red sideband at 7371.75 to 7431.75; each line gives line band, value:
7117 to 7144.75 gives 0.07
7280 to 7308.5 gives 0.04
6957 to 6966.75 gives 0.02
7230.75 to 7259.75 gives 0.04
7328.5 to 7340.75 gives -0.07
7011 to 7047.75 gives 0.00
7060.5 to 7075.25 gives 0.08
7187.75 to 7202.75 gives 0.12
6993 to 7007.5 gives 0.02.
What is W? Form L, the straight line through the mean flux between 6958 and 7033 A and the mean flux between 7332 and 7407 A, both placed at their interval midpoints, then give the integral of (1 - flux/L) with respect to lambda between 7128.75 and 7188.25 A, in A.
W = 4.0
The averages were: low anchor 5.73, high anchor 5.65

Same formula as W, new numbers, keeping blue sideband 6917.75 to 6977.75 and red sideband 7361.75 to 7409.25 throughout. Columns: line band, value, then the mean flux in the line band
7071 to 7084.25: 0.77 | 5.4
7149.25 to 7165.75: 1.02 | 5.35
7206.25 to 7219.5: 0.98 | 5.26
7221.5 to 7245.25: 0.62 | 5.52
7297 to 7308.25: 0.23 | 5.53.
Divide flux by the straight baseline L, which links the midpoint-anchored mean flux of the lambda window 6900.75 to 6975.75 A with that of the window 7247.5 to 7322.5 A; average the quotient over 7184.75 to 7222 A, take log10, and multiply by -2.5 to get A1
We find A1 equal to 0.06 mag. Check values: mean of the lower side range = 5.76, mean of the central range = 5.25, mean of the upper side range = 5.51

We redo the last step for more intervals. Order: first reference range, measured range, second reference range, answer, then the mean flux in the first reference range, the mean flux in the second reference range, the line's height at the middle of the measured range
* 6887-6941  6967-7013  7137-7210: -0.02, 5.75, 5.3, 5.62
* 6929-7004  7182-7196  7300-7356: 0.14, 5.76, 5.67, 5.71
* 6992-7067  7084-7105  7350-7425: 0.02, 5.69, 5.59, 5.67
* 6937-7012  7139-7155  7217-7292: 0.07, 5.7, 5.53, 5.6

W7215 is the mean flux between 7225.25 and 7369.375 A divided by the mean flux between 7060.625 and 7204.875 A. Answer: 1.04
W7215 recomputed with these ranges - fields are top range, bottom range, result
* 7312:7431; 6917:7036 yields 0.98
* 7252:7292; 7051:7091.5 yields 1.00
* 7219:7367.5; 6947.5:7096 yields 0.98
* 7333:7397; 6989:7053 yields 0.99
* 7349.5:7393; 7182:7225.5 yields 1.04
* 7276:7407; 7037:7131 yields 1.01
